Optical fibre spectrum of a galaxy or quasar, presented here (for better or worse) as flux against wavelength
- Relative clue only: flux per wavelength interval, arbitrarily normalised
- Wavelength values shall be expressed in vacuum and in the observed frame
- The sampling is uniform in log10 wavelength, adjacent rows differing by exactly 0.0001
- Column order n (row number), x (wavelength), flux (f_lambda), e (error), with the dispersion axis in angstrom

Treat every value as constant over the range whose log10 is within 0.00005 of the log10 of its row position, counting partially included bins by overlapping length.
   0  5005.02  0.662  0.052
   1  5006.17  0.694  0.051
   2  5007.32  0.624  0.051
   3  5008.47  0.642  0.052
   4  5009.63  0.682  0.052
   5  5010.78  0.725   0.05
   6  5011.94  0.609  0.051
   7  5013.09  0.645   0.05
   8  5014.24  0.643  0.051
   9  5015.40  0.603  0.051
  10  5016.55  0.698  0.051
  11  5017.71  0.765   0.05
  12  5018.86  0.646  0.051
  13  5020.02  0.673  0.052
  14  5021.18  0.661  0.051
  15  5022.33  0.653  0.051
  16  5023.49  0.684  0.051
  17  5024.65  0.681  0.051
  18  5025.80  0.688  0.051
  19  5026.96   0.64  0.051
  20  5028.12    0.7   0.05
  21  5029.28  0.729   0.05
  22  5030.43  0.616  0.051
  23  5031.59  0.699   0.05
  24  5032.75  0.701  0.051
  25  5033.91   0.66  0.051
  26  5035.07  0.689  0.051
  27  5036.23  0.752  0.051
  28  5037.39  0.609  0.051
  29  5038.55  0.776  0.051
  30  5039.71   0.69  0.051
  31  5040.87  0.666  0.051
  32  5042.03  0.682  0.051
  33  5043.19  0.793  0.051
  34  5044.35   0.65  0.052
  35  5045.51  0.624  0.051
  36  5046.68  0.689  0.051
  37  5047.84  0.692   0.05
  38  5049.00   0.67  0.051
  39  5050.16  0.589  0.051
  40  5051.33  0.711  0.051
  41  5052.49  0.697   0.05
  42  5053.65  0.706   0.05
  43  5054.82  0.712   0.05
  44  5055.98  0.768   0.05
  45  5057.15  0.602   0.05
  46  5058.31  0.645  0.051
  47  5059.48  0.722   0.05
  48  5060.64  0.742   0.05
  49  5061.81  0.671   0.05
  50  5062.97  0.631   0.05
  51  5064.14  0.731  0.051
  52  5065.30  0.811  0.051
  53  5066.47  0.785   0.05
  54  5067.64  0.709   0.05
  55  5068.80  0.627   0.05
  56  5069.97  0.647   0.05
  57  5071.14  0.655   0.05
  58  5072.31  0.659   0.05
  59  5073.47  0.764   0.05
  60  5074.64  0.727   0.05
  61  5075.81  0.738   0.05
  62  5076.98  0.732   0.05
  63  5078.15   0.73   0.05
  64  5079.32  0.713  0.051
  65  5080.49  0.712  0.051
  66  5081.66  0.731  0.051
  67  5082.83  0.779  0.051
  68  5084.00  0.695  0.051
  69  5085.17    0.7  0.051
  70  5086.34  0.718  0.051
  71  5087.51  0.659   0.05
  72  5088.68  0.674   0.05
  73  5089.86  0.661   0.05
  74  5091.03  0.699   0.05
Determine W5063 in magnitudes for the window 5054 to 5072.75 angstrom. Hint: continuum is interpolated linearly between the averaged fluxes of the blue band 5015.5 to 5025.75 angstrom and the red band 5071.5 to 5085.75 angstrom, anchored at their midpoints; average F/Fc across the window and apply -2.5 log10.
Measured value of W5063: 0.025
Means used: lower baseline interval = 0.679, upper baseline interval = 0.722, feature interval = 0.695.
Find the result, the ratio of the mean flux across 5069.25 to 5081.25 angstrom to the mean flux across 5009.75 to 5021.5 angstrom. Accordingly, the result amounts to 1.1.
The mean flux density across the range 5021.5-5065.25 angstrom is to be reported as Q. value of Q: 0.687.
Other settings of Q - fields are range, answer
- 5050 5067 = 0.704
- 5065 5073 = 0.696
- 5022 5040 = 0.686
